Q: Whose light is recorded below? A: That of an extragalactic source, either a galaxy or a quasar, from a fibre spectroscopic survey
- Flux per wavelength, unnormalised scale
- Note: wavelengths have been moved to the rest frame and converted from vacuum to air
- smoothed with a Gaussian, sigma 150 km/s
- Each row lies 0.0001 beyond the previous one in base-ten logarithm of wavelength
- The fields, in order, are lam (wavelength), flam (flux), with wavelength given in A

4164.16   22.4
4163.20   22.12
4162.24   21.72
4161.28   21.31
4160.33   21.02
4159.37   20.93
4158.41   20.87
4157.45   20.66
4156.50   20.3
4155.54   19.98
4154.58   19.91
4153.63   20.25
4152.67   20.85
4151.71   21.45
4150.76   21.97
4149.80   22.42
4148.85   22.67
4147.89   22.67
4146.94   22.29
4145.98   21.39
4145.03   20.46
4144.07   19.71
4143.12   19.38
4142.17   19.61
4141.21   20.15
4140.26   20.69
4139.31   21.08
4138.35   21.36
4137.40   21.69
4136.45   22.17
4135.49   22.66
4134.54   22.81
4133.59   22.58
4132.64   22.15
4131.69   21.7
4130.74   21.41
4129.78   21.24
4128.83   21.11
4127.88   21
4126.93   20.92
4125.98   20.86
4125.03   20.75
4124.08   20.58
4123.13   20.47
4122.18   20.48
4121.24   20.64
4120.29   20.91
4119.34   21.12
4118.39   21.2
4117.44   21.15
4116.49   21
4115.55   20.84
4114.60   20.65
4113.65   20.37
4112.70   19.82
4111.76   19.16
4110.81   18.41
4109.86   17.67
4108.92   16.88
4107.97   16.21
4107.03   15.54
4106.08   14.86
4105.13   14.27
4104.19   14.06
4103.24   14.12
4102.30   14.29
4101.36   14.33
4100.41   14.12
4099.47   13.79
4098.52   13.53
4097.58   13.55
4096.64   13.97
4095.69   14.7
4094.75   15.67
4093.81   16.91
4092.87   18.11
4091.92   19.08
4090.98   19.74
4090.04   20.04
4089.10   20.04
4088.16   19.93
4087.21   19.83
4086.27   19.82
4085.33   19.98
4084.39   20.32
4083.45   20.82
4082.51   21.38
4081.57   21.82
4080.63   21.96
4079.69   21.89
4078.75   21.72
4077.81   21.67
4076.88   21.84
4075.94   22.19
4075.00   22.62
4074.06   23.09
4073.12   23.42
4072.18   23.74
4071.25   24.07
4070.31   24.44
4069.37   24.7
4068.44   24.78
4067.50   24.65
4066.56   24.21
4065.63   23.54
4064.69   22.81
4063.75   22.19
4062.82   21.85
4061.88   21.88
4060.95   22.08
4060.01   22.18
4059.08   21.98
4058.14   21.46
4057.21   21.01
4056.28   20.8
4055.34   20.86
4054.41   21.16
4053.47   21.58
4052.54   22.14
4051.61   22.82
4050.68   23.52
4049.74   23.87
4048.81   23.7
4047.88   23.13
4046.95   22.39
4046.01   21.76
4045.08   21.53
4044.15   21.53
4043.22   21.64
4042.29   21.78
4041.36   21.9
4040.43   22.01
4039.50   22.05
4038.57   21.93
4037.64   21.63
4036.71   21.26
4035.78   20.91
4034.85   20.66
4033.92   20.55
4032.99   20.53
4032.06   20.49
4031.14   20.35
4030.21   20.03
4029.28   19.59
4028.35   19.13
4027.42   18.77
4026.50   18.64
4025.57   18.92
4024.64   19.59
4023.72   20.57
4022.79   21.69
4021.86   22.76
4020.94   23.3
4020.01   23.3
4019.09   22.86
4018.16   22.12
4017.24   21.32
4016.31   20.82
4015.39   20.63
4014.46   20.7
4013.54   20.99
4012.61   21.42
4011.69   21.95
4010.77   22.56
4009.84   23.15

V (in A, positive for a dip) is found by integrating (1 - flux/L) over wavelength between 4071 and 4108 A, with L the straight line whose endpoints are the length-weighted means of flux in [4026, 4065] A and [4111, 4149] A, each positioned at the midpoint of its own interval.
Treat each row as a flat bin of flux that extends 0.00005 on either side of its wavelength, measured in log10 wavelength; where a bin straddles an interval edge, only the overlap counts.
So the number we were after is 4.7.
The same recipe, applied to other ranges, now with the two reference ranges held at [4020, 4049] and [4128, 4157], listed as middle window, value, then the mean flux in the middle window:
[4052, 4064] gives -0.3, 21.6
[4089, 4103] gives 3.4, 16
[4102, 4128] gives 2.9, 18.9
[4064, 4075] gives -1.4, 23.8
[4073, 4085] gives -0.4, 21.8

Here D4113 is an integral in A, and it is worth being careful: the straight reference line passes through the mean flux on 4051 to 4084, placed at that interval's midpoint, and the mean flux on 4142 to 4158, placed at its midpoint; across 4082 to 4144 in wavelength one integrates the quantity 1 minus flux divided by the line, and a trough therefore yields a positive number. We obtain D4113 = 7.2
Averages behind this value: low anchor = 22.4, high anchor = 21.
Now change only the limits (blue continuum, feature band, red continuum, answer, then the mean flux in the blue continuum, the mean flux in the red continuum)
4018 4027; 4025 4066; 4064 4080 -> 1.4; 21.3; 23.3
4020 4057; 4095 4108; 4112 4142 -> 4.2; 21.3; 21.1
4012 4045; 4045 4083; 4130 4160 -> -2.6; 21.1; 21.2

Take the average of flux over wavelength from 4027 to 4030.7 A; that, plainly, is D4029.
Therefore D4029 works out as 19.3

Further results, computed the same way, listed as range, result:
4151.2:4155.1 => 20.6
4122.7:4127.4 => 20.7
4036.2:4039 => 21.6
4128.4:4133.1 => 21.5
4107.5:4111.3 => 17.3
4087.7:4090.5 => 20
